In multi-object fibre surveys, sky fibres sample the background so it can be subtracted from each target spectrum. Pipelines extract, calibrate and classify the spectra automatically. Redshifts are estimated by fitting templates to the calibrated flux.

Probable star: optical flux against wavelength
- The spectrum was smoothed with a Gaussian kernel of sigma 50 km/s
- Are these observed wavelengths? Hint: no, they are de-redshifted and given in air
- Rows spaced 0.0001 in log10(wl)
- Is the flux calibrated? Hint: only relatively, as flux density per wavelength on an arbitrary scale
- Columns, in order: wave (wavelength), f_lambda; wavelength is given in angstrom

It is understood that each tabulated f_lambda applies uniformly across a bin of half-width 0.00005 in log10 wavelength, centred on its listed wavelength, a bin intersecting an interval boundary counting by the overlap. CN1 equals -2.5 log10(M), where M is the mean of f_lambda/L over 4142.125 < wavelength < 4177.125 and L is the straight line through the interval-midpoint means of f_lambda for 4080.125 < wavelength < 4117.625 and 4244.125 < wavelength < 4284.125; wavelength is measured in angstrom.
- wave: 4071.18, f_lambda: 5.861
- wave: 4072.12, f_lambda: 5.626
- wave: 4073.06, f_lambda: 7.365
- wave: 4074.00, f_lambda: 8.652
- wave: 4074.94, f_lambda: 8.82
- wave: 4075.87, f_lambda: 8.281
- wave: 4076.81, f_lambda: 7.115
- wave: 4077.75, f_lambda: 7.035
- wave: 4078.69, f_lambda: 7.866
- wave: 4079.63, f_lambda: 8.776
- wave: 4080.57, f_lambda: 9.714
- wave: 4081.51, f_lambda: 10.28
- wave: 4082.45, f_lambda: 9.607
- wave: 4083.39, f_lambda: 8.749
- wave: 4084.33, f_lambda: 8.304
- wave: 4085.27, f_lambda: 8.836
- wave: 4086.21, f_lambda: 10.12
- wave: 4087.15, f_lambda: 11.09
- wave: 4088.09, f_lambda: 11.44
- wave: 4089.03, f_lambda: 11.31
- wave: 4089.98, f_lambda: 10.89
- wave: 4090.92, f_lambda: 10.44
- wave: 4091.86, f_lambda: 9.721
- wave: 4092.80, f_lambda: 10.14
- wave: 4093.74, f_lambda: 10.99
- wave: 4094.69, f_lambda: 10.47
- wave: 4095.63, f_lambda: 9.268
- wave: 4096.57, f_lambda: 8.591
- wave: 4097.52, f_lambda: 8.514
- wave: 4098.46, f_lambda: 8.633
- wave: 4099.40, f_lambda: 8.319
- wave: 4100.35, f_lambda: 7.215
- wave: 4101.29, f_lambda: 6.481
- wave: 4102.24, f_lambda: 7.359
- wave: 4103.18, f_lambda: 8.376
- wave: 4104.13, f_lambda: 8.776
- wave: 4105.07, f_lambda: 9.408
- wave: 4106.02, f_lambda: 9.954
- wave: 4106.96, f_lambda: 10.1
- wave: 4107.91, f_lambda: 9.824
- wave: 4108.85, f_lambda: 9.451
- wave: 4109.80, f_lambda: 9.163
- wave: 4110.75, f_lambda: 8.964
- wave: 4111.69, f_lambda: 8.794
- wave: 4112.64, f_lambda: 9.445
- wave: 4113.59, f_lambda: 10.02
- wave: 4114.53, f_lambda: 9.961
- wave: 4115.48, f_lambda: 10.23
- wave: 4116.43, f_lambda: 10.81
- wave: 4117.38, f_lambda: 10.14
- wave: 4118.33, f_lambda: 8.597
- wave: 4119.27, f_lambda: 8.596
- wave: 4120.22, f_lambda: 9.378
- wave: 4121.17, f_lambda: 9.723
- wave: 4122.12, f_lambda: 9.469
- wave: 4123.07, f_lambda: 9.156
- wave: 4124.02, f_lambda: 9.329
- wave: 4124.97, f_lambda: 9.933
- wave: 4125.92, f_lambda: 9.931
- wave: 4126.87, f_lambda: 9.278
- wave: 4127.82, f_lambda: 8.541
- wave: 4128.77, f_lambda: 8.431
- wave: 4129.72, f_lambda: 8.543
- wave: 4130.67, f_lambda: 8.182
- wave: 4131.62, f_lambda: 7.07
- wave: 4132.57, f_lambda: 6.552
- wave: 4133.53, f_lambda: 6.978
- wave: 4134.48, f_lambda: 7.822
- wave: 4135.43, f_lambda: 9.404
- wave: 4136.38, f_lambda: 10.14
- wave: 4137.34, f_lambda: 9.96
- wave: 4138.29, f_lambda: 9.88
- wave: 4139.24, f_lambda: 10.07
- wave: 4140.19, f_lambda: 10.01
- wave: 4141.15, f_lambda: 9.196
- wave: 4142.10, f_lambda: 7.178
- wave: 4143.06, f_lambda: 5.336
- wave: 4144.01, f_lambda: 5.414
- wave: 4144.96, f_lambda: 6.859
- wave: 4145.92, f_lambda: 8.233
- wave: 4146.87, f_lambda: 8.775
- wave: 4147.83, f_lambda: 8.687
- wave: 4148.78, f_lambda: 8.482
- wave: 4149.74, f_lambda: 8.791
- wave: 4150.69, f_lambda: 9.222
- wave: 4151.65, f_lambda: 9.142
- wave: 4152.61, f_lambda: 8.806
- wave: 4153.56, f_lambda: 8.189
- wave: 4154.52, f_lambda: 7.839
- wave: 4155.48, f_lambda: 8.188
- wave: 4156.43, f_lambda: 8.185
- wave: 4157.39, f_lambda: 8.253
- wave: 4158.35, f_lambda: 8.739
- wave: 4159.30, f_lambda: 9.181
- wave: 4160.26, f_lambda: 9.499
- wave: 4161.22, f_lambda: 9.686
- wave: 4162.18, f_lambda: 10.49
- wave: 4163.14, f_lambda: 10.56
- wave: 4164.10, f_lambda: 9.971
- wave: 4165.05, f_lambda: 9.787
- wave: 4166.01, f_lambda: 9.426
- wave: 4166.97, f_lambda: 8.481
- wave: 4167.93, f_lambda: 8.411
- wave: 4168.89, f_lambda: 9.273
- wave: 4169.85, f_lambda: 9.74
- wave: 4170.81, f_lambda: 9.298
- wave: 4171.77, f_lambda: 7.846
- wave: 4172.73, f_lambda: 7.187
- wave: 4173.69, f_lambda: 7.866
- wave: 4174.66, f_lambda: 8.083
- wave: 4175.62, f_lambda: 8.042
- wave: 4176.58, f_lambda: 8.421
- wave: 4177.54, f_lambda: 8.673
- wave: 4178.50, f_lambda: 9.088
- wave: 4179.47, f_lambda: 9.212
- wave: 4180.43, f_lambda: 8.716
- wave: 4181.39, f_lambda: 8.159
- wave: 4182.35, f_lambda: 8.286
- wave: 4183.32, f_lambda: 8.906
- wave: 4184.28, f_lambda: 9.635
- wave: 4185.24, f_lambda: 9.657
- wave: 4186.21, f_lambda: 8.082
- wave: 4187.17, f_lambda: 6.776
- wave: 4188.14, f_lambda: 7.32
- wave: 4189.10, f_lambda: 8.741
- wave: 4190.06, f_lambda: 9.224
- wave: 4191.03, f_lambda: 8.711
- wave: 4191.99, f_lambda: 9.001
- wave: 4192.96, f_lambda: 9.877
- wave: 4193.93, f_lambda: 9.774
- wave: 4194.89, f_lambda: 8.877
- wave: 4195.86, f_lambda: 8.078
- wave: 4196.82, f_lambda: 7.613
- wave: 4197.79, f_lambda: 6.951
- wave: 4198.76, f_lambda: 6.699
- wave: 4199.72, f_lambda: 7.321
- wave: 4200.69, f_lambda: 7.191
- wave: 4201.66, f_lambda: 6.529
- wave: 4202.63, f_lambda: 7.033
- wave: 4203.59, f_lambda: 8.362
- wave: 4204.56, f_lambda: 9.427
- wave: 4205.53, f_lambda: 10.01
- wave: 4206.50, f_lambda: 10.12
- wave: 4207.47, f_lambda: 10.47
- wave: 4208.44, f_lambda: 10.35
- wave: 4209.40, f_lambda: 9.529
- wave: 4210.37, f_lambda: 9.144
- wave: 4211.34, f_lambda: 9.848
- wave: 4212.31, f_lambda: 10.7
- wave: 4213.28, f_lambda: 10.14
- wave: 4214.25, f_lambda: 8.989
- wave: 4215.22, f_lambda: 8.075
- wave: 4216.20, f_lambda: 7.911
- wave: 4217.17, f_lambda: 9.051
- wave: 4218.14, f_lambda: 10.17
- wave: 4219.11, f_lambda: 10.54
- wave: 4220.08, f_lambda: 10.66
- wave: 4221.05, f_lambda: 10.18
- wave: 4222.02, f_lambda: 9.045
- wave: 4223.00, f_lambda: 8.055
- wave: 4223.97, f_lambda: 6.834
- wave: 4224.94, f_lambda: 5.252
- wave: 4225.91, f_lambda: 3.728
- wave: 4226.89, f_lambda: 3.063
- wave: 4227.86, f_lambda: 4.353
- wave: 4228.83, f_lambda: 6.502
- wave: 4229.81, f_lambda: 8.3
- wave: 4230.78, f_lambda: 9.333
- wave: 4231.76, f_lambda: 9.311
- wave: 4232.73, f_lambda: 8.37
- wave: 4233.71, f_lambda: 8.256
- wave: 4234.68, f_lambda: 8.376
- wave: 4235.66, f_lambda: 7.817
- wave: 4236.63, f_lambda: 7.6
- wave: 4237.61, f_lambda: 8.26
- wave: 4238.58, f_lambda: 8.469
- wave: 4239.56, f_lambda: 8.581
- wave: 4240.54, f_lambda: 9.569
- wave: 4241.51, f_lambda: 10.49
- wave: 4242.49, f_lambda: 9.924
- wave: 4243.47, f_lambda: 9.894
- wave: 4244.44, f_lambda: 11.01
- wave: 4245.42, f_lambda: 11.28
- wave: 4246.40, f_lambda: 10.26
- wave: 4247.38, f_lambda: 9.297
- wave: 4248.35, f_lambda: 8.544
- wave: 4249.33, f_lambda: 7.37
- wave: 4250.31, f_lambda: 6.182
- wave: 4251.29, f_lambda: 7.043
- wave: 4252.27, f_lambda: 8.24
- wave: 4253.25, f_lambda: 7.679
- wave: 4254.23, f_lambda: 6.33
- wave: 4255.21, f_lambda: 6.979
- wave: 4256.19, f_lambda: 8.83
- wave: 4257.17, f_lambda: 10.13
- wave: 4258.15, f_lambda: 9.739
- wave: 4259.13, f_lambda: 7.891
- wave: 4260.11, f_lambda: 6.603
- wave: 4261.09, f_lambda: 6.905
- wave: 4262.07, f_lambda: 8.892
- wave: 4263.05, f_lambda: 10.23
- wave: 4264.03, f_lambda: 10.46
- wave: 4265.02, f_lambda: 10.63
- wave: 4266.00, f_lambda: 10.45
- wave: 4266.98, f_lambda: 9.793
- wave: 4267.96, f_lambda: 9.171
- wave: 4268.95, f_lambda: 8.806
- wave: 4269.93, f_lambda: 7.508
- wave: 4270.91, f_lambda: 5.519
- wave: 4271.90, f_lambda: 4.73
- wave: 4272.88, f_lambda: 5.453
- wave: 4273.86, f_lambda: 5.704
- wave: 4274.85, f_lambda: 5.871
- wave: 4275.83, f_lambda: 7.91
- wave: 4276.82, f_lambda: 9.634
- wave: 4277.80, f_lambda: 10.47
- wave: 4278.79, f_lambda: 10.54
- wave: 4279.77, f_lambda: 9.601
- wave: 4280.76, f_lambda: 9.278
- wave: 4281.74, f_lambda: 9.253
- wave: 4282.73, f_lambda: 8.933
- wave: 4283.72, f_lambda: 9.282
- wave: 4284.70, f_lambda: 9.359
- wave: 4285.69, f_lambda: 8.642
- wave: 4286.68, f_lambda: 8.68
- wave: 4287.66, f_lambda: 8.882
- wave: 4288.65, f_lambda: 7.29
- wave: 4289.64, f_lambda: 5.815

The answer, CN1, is 0.07 mag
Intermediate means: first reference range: 9.49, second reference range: 8.48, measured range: 8.55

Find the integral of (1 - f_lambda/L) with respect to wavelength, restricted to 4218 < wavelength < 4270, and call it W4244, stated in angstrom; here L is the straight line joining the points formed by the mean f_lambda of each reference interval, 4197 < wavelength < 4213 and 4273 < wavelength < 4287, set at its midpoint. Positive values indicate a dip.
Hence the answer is 1.5 angstrom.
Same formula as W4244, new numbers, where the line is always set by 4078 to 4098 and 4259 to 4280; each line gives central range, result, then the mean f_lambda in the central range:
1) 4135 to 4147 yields 1.1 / 8.49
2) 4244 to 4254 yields -0.2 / 8.61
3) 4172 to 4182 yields 0.8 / 8.33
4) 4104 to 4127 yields -0.1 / 9.55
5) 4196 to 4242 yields 1.8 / 8.35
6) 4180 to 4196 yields 0.4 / 8.71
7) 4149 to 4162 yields 0.6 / 8.78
